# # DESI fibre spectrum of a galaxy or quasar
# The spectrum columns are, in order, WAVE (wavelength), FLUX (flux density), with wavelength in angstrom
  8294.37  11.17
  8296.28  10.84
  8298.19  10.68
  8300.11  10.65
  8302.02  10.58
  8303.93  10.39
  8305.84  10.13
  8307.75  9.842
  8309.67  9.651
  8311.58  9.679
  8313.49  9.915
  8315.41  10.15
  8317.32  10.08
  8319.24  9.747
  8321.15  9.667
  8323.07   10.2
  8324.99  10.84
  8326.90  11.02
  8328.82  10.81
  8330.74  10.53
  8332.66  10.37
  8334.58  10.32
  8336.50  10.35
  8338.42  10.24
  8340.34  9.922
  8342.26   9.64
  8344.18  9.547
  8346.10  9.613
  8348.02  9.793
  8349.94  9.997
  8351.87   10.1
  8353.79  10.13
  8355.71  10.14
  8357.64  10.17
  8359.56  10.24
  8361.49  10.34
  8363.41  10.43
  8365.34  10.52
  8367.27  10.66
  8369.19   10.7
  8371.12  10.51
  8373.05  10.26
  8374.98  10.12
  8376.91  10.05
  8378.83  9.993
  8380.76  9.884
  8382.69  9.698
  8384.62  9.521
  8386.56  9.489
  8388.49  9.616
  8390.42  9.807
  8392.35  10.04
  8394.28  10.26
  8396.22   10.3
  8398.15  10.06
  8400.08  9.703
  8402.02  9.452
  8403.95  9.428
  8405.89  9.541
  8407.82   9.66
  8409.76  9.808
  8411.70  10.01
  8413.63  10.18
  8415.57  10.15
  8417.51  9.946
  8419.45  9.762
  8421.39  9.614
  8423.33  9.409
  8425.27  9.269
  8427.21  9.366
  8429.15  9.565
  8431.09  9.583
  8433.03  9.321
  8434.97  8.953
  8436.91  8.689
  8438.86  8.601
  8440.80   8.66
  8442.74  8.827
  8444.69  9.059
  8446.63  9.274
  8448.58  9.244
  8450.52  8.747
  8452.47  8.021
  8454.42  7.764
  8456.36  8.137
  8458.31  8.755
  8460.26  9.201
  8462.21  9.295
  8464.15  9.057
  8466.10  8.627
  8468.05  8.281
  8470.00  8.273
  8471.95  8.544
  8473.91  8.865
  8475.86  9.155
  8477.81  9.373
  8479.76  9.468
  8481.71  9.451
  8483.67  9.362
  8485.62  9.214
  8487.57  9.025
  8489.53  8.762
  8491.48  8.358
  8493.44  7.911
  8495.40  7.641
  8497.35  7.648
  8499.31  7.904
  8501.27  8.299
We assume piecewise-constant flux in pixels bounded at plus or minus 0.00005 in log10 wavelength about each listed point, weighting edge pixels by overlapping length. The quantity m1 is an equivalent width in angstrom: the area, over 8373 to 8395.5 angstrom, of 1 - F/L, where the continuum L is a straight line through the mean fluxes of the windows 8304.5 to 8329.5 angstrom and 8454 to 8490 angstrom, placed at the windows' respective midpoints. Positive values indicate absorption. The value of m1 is -0.68 angstrom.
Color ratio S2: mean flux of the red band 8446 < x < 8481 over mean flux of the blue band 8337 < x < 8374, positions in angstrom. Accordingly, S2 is 0.9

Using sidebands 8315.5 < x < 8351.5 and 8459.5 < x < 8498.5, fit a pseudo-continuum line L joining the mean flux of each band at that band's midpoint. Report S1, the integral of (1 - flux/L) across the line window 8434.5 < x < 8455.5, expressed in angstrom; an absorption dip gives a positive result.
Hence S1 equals 0.90 angstrom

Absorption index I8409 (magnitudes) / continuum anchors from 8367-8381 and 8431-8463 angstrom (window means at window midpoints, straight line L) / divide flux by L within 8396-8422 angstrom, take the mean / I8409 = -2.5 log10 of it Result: -0.03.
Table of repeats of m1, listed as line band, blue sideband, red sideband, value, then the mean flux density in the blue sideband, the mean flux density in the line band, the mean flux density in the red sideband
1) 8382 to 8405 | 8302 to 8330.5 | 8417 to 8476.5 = -0.8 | 10.2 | 9.78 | 8.95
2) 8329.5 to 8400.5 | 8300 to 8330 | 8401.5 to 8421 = -0.7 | 10.2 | 10.1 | 9.8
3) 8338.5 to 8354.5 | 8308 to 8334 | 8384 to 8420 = 0.3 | 10.2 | 9.86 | 9.83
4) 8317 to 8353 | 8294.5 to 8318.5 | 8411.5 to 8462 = -0.5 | 10.2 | 10.1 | 9.15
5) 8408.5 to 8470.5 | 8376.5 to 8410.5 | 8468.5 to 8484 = 1.7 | 9.79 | 9.12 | 9.02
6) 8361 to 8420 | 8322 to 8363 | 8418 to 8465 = -2.2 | 10.2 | 10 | 9.02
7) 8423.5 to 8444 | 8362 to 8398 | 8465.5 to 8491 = 0.8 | 10.1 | 9.1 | 8.95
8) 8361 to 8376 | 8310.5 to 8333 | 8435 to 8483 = -1.1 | 10.2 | 10.4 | 8.81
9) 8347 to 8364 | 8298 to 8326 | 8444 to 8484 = -0.7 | 10.1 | 10.1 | 8.85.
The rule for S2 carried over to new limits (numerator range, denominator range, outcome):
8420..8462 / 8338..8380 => 0.88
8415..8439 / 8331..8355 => 0.94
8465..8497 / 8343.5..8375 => 0.86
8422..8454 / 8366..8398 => 0.90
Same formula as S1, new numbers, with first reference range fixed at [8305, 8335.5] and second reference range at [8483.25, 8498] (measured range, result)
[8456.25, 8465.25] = -0.2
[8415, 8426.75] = -0.6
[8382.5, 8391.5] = -0.1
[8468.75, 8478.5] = -0.2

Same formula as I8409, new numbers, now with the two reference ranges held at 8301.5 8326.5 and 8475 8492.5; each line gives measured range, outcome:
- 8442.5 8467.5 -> 0.06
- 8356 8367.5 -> -0.06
